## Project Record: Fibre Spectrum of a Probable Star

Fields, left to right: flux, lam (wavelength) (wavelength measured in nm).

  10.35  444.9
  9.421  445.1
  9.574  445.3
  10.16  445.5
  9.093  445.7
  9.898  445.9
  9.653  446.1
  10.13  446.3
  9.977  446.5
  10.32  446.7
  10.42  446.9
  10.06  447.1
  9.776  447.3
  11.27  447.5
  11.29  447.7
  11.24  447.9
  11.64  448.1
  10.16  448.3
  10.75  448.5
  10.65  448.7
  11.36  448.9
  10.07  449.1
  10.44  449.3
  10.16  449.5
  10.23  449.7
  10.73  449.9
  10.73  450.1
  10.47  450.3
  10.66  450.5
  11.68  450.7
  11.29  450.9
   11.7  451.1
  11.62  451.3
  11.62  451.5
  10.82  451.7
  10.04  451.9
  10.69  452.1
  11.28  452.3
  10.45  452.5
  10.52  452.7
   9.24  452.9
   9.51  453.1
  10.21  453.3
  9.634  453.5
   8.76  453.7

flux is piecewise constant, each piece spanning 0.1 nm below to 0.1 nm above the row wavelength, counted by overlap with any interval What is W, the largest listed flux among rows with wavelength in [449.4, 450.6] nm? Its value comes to 10.73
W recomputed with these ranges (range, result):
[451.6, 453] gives 11.28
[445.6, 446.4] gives 10.13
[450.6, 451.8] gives 11.7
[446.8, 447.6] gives 11.27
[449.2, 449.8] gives 10.44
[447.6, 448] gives 11.29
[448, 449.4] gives 11.64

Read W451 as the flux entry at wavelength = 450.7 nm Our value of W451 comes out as 11.68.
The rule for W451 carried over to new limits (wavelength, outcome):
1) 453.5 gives 9.634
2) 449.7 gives 10.23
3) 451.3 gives 11.62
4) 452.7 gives 10.52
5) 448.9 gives 11.36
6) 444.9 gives 10.35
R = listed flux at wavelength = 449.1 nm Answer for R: 10.07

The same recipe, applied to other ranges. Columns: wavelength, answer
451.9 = 10.04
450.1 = 10.73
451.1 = 11.7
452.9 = 9.24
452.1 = 10.69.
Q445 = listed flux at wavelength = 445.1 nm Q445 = 9.421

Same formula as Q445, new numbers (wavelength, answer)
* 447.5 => 11.27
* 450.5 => 10.66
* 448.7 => 10.65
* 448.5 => 10.75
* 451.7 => 10.82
